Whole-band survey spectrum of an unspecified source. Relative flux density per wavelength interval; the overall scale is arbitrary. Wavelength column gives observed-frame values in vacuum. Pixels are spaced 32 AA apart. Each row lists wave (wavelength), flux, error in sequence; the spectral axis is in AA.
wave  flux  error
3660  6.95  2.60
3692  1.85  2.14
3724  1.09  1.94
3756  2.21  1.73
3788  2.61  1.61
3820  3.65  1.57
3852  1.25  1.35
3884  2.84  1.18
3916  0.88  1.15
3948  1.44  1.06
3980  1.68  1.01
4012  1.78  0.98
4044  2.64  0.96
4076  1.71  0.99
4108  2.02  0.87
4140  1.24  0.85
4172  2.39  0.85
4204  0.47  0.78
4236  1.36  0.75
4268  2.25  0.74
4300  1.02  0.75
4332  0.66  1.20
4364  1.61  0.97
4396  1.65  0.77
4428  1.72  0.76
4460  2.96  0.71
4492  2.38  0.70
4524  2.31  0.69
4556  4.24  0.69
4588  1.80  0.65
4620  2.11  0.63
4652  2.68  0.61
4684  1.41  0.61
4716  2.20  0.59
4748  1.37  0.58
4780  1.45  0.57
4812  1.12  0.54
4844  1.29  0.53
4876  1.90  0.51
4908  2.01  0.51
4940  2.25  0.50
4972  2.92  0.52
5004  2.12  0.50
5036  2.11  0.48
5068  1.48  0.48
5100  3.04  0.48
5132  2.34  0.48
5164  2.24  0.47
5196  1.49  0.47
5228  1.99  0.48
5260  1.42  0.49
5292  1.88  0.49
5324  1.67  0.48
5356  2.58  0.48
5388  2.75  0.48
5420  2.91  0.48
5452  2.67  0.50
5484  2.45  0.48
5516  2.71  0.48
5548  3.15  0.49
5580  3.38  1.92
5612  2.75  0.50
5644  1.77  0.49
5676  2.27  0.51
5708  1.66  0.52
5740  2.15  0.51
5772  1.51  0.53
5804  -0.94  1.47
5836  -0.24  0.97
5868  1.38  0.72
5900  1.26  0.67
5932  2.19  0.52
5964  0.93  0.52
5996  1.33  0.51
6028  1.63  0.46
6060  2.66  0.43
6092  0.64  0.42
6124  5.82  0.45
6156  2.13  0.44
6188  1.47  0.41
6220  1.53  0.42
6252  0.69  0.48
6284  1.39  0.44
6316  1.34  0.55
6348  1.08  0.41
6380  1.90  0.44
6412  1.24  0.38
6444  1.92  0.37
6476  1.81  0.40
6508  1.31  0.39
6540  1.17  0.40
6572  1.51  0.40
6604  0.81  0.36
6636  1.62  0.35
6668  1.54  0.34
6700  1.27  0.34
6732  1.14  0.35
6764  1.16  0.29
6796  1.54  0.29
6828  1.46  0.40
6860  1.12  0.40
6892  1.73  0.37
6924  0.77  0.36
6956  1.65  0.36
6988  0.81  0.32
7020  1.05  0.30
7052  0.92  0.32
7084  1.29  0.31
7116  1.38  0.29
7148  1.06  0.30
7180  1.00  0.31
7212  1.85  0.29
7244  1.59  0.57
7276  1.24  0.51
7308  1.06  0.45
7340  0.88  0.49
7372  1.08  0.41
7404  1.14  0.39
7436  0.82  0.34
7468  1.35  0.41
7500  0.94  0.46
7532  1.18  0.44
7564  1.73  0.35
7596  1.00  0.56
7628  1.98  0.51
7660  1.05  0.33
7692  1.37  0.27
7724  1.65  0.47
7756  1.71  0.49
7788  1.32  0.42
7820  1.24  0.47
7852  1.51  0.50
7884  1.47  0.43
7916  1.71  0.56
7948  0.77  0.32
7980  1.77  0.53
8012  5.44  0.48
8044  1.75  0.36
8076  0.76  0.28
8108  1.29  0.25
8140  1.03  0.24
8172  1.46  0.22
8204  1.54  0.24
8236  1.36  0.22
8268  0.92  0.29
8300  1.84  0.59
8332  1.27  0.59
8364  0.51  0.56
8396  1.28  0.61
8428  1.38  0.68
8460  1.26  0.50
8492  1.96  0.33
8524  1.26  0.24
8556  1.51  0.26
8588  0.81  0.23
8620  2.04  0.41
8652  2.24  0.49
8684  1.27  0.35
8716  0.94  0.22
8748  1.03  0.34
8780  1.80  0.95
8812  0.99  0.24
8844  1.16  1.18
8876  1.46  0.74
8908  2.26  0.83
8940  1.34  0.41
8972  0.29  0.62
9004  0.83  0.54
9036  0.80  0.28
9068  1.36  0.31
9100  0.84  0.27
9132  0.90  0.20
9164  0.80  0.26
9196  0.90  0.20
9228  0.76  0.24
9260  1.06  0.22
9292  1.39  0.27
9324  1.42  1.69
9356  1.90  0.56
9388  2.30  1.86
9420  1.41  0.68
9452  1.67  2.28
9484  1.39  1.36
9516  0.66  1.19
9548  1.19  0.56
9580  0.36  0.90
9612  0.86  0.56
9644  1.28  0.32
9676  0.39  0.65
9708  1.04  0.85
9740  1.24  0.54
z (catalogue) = 0.221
